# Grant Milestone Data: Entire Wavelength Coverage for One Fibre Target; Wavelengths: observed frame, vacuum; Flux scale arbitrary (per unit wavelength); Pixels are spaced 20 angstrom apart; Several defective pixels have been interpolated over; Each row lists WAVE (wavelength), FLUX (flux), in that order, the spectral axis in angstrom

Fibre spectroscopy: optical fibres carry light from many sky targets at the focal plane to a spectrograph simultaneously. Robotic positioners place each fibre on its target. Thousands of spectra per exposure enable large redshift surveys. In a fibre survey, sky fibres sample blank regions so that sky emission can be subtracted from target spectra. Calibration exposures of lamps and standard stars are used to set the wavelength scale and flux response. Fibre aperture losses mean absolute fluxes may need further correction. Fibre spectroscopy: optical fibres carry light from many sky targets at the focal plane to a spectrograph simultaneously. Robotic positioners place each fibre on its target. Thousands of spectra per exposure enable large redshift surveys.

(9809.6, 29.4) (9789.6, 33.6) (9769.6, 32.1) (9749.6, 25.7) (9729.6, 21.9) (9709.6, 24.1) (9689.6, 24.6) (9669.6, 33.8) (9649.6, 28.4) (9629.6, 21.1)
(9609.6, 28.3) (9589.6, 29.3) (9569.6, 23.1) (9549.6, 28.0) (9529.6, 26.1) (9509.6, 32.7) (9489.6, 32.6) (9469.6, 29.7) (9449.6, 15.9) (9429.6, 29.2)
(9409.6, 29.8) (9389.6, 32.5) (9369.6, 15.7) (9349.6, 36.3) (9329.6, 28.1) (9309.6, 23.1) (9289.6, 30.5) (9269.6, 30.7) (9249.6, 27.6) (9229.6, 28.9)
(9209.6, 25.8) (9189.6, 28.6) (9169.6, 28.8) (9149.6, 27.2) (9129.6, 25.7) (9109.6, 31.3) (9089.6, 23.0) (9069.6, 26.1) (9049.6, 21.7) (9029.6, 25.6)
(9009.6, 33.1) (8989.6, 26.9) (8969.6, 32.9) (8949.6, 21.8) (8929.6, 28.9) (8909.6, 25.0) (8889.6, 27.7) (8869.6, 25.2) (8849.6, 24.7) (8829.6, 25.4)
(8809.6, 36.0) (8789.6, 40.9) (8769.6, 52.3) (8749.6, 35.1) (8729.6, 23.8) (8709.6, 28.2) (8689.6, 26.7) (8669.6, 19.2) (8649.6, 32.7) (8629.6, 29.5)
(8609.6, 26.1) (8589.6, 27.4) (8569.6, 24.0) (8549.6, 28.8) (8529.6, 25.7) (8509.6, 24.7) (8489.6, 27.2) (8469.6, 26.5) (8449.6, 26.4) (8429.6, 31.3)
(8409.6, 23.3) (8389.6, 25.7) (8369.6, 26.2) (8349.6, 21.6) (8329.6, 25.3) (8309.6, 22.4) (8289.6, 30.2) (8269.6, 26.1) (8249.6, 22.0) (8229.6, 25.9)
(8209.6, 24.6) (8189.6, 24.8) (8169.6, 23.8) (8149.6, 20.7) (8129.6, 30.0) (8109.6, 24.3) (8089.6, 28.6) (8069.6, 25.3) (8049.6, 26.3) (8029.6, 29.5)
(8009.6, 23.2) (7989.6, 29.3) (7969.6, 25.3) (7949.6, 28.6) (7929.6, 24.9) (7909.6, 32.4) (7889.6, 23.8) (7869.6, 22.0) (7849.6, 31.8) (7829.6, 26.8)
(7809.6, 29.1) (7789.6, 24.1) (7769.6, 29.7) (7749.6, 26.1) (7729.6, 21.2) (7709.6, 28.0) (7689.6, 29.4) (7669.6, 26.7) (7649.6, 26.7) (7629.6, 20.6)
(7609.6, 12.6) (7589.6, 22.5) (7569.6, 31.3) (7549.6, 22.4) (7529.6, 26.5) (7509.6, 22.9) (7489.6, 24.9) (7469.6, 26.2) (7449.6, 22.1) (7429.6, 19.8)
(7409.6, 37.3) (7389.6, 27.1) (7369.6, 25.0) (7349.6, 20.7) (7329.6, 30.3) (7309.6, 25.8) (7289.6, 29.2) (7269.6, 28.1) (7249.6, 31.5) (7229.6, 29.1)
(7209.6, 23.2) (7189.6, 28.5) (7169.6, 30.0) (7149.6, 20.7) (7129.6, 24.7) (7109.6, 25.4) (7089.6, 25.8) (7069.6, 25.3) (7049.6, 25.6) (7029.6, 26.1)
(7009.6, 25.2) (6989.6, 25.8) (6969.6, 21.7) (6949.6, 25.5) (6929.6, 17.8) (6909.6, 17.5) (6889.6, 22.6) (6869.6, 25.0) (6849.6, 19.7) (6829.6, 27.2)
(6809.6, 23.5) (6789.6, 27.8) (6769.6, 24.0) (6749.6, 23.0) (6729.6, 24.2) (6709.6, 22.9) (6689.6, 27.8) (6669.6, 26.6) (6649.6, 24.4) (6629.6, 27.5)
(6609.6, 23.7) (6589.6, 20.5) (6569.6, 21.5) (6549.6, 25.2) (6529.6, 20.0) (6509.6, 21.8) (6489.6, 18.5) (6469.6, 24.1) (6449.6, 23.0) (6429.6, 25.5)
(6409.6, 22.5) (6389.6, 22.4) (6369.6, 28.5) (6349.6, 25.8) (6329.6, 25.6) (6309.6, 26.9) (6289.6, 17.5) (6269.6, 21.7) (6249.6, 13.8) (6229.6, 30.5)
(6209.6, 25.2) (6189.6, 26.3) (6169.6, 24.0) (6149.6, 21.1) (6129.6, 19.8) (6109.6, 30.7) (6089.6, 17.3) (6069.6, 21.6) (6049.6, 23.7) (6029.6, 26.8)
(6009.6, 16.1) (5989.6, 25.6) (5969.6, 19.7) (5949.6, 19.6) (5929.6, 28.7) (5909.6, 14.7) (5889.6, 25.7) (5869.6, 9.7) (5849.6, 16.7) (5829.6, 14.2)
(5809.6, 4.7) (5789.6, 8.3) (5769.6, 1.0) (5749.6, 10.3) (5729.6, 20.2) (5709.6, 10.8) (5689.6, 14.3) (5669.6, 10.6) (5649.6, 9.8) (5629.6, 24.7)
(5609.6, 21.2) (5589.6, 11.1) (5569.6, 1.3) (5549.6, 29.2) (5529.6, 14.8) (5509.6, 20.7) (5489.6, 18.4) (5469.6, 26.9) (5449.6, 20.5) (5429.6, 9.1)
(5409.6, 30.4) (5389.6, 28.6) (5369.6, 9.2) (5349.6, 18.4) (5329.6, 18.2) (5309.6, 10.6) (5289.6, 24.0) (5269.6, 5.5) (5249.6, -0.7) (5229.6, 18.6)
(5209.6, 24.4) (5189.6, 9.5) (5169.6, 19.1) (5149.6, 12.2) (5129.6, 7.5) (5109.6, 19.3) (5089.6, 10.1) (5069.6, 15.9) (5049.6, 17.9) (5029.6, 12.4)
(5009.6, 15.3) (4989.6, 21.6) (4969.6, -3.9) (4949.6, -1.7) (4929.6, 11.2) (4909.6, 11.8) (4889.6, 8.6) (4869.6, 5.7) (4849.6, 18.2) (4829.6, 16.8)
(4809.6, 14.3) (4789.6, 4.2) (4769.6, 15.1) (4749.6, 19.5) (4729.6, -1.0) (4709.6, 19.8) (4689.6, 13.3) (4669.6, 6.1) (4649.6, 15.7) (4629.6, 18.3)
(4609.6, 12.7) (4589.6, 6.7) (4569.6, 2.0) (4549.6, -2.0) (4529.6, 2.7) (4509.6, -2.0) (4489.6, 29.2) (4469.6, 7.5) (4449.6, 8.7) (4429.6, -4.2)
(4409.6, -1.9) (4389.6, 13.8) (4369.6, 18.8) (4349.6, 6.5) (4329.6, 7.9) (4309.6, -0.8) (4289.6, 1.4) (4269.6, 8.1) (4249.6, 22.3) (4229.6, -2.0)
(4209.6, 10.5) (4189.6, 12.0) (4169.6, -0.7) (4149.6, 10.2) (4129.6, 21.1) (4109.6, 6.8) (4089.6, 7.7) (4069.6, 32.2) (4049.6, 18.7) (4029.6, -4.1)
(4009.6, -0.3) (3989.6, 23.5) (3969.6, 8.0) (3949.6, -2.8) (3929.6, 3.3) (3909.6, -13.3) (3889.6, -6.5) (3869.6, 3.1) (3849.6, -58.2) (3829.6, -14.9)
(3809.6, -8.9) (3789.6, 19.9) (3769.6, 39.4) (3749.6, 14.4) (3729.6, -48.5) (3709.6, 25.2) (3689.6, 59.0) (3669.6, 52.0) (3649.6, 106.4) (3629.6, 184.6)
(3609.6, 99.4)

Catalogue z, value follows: 0.337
